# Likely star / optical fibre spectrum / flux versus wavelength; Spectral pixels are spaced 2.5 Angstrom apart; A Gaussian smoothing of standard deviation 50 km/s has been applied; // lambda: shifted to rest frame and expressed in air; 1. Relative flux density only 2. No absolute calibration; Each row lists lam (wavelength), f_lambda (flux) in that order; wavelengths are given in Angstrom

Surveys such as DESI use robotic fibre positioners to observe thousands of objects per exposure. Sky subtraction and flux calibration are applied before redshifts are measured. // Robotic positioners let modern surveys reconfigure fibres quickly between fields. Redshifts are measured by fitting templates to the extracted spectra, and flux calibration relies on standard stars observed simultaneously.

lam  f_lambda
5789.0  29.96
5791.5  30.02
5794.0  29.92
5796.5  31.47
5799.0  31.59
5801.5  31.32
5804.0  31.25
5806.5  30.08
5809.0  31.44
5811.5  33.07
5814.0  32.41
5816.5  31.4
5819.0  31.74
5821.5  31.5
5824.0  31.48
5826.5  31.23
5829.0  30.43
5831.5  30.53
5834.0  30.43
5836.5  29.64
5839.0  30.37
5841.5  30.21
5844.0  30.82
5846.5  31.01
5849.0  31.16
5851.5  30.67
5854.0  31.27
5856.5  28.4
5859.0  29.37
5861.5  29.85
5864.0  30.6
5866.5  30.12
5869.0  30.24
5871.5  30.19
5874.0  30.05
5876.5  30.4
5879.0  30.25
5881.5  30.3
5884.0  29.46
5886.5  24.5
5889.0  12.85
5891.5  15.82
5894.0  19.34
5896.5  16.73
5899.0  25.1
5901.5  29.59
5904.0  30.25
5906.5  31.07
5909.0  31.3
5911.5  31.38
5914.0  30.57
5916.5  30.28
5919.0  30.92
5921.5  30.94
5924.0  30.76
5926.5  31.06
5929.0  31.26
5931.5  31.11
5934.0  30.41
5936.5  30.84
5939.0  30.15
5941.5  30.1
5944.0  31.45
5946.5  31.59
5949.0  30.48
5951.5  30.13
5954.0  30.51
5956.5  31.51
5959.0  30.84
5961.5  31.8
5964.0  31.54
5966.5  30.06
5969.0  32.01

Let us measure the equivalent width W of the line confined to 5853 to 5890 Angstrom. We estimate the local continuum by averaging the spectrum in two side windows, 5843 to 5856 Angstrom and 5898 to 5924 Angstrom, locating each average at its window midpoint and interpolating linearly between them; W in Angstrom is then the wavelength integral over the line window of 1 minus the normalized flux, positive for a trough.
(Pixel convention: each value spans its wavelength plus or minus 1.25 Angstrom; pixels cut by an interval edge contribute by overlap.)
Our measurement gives 2.4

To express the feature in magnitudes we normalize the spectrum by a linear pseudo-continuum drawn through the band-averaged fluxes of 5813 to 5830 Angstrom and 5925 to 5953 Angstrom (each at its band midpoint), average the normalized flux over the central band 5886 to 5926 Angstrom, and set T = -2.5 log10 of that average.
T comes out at 0.170 mag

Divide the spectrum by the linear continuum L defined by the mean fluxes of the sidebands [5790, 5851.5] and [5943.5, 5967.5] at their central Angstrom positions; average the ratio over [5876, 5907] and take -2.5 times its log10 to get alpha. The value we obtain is 0.24 mag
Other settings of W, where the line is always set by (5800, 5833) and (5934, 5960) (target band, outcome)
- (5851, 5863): 0.5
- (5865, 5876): 0.3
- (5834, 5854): 0.4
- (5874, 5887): 0.7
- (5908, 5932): -0.1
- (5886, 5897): 4.8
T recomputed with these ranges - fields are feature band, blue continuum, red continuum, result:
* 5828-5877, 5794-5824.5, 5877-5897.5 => -0.14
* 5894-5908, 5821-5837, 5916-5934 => 0.19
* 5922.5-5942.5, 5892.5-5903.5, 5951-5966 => -0.12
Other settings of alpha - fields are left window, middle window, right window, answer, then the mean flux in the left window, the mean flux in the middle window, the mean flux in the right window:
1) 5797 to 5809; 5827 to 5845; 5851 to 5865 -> 0.00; 31.1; 30.4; 30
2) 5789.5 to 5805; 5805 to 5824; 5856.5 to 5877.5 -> -0.03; 30.9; 31.6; 30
